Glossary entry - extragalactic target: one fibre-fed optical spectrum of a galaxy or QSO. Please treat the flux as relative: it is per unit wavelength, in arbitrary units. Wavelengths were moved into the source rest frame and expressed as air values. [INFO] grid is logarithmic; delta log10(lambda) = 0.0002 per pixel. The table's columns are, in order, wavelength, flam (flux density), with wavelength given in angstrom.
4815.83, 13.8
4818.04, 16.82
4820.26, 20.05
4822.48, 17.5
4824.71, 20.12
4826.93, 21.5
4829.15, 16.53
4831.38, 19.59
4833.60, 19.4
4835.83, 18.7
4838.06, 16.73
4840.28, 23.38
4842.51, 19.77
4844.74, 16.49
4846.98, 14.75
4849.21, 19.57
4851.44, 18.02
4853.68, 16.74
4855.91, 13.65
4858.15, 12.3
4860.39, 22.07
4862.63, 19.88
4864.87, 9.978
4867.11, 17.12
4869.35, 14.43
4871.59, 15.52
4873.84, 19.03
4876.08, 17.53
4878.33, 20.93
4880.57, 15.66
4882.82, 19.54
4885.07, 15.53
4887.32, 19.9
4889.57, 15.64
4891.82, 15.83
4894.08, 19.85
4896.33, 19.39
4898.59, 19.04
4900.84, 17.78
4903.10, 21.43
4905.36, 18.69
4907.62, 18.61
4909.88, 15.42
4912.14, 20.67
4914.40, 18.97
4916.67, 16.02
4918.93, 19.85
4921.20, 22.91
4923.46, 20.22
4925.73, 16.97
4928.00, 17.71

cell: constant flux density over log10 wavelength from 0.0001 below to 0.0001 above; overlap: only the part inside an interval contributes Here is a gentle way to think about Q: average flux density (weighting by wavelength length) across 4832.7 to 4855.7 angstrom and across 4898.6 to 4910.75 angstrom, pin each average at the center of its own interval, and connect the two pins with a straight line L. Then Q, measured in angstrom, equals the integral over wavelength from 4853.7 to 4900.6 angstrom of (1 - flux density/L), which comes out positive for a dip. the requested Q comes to 3.1 angstrom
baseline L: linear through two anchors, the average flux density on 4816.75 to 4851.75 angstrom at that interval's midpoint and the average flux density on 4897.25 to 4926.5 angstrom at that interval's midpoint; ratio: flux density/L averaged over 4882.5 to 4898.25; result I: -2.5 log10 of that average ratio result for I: 0.06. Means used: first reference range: 18.7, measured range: 17.9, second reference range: 19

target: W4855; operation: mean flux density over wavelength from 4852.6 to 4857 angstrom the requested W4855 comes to 15.2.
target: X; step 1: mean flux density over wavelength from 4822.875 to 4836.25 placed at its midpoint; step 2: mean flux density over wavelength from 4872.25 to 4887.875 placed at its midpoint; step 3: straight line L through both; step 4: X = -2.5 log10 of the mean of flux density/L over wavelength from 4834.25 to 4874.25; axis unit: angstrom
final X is 0.10 mag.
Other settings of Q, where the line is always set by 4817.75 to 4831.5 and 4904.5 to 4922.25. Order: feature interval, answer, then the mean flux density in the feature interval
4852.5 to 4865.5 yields 2.0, 16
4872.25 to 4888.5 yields 0.6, 18.2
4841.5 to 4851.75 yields 0.7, 17.7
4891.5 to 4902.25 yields 0.1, 18.6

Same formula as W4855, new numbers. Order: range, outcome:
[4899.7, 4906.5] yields 19.3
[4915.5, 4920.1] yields 18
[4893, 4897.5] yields 19.6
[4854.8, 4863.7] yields 17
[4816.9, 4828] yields 19.2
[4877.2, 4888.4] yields 18.3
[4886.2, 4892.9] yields 17.1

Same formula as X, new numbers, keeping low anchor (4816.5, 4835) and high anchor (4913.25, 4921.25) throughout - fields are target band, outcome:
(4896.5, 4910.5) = 0.02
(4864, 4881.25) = 0.15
